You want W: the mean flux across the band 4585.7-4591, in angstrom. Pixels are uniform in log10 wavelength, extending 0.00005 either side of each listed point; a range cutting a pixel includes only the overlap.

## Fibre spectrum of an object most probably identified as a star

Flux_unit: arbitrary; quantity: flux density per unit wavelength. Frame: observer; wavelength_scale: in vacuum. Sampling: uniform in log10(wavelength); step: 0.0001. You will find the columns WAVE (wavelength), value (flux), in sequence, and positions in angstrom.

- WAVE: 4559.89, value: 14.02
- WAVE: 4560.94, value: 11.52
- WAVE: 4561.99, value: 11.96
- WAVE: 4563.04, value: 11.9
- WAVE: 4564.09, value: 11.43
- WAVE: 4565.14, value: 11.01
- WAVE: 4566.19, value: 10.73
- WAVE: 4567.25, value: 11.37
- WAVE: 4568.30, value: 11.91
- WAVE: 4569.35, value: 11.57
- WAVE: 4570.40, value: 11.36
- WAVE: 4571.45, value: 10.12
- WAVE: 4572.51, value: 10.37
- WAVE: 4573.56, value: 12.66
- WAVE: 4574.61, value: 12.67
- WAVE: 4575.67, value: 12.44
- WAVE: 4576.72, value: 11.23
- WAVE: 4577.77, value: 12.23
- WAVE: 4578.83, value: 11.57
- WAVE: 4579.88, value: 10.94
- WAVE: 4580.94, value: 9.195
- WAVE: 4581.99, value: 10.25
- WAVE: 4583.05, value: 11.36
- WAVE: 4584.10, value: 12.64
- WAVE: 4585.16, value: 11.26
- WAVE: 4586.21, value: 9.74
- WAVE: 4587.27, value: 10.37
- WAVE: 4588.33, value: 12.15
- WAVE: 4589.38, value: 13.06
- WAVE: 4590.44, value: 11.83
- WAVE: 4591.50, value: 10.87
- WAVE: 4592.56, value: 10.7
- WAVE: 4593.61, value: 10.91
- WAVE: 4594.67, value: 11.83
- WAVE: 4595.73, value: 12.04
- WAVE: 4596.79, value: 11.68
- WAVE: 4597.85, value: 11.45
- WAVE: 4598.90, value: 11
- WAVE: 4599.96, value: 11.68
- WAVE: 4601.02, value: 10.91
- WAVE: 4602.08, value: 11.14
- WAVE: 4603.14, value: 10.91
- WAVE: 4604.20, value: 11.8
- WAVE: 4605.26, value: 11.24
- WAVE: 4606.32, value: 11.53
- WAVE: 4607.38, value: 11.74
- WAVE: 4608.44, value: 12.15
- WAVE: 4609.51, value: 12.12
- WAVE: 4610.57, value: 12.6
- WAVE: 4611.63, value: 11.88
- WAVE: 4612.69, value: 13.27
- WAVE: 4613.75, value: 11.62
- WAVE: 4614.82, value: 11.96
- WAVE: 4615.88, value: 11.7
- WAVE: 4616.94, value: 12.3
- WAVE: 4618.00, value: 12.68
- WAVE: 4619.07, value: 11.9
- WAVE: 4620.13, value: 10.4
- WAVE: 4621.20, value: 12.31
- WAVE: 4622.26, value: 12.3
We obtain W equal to 11.4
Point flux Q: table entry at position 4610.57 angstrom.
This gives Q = 12.6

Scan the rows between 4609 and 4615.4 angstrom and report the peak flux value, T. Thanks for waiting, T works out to 13.27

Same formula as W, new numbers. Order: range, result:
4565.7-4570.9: 11.4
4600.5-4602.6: 11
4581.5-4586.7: 11.1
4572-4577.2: 11.9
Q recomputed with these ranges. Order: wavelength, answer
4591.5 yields 10.87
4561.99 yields 11.96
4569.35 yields 11.57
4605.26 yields 11.24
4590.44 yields 11.83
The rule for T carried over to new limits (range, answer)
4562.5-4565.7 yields 11.9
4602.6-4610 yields 12.15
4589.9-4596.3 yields 12.04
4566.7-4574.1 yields 12.66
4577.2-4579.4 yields 12.23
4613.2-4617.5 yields 12.3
